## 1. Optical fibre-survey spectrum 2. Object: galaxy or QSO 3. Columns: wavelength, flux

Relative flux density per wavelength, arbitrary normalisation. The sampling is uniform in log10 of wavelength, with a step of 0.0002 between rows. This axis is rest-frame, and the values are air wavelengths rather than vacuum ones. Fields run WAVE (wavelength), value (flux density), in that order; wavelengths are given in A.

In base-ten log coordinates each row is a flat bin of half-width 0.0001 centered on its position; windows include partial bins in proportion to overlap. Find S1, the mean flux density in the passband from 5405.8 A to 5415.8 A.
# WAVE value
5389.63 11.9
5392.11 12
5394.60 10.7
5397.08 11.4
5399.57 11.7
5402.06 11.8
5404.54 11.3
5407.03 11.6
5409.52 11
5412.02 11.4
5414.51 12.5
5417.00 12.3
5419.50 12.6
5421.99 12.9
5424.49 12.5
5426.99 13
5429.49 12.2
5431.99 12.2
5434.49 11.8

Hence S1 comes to 11.6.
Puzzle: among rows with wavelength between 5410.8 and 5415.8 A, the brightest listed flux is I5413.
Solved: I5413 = 12.5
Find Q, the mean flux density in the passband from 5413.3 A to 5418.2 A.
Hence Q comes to 12.4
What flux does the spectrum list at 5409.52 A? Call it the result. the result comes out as 11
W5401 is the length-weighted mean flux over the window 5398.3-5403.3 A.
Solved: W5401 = 11.7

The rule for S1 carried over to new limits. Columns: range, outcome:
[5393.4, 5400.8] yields 11.3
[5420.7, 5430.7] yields 12.7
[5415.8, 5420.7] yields 12.4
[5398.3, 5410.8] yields 11.5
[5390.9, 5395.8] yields 11.3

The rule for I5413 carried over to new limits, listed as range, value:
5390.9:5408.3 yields 12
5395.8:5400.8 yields 11.7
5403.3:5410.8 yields 11.6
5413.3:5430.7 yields 13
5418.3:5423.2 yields 12.9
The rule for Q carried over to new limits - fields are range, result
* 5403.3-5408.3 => 11.5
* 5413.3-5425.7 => 12.6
